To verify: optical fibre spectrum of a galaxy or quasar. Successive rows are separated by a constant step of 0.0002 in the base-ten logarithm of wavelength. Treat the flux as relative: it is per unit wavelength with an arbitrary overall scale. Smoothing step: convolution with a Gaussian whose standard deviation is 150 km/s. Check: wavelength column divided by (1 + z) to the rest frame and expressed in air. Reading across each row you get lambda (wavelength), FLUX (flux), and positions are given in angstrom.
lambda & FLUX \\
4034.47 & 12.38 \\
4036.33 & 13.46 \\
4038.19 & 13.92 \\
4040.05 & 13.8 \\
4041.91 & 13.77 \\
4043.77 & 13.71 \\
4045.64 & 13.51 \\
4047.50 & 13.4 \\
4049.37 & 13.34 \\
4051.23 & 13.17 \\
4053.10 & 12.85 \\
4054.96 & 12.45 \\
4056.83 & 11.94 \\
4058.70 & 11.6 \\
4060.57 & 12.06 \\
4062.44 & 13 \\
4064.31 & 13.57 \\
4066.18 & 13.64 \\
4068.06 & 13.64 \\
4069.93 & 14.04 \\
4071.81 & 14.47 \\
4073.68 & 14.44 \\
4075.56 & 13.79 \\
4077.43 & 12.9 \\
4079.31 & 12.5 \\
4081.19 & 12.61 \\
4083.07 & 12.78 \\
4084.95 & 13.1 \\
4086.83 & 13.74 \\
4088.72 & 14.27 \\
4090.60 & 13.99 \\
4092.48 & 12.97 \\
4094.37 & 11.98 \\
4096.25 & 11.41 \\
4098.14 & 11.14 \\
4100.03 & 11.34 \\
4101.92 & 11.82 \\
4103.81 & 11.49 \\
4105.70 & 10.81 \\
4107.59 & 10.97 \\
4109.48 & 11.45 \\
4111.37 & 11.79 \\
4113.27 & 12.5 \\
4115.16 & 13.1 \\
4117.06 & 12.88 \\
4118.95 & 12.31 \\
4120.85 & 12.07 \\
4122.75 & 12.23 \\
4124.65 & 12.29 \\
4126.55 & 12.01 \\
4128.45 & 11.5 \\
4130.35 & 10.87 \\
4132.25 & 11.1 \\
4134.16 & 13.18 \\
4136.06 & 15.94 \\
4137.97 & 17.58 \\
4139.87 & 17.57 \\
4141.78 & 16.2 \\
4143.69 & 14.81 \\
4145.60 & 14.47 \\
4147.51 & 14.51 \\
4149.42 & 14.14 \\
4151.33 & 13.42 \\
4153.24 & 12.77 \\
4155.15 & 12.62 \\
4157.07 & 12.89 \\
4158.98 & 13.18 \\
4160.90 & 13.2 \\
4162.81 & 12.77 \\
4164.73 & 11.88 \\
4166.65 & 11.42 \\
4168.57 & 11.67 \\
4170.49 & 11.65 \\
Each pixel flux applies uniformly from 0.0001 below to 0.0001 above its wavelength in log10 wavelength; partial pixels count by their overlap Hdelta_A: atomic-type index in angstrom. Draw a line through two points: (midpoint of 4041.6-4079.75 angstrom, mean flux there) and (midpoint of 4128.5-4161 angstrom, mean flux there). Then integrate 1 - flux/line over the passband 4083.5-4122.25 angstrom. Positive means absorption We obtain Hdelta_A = 3.8 angstrom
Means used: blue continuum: 13.2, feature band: 12.3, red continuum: 14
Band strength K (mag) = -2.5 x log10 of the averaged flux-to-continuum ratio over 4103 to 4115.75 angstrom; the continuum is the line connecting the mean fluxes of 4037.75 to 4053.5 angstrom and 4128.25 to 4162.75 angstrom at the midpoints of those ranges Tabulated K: 0.18 mag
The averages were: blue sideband 13.5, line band 11.7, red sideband 13.9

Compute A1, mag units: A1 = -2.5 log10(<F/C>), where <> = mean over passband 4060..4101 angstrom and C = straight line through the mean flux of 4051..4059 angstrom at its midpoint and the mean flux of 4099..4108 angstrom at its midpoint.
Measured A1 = -0.11 mag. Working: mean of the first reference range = 12.4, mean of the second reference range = 11.3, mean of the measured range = 13.1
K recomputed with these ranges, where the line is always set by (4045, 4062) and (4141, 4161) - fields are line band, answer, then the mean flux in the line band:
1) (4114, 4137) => 0.09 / 12.5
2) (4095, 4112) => 0.17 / 11.4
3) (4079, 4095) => 0.00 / 13.1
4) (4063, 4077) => -0.08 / 13.9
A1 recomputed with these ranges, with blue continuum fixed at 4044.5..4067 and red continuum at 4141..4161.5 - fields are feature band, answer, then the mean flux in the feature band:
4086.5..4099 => 0.041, 12.7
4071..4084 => -0.021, 13.4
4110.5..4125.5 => 0.092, 12.4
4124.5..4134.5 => 0.164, 11.7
